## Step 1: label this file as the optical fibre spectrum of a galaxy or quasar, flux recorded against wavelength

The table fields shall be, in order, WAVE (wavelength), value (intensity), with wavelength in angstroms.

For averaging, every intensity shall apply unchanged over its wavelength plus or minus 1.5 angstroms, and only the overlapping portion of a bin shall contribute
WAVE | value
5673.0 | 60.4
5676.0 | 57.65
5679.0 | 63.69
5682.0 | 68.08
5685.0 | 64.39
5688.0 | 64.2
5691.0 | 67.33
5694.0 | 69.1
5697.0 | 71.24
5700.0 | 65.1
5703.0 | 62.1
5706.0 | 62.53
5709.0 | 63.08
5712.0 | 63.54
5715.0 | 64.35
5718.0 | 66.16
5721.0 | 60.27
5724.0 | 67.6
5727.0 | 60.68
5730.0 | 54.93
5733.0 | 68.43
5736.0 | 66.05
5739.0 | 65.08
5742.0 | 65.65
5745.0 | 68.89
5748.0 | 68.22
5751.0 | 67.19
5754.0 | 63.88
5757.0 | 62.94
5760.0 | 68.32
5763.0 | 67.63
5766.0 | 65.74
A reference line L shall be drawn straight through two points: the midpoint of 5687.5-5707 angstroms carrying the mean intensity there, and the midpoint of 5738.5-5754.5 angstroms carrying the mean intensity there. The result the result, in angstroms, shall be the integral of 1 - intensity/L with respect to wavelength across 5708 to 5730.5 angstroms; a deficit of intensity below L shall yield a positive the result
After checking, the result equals 1.2 angstroms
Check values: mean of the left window 66.1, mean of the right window 66.7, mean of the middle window 62.9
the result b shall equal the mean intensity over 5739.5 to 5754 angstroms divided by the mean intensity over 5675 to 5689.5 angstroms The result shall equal 1.05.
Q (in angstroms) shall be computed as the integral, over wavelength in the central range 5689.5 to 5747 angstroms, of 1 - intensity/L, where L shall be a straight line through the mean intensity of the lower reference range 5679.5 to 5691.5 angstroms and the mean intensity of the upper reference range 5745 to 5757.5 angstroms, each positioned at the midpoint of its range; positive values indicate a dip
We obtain 0.9 angstroms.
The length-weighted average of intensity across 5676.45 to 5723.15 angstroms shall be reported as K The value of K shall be 64.9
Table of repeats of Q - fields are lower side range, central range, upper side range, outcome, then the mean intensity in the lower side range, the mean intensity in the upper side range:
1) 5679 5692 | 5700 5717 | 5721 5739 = 0.3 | 65.7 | 63.4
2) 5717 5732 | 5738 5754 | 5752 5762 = -0.6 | 62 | 65.3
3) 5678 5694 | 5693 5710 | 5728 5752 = 0.1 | 65.9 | 65.4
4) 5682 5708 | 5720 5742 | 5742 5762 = 0.9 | 65.8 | 66.5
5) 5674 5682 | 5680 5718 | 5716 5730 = -1.9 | 62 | 62.8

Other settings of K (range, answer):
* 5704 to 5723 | 63.4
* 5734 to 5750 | 66.8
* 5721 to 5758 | 64.8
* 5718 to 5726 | 64.1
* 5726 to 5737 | 62.4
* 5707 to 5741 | 63.7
